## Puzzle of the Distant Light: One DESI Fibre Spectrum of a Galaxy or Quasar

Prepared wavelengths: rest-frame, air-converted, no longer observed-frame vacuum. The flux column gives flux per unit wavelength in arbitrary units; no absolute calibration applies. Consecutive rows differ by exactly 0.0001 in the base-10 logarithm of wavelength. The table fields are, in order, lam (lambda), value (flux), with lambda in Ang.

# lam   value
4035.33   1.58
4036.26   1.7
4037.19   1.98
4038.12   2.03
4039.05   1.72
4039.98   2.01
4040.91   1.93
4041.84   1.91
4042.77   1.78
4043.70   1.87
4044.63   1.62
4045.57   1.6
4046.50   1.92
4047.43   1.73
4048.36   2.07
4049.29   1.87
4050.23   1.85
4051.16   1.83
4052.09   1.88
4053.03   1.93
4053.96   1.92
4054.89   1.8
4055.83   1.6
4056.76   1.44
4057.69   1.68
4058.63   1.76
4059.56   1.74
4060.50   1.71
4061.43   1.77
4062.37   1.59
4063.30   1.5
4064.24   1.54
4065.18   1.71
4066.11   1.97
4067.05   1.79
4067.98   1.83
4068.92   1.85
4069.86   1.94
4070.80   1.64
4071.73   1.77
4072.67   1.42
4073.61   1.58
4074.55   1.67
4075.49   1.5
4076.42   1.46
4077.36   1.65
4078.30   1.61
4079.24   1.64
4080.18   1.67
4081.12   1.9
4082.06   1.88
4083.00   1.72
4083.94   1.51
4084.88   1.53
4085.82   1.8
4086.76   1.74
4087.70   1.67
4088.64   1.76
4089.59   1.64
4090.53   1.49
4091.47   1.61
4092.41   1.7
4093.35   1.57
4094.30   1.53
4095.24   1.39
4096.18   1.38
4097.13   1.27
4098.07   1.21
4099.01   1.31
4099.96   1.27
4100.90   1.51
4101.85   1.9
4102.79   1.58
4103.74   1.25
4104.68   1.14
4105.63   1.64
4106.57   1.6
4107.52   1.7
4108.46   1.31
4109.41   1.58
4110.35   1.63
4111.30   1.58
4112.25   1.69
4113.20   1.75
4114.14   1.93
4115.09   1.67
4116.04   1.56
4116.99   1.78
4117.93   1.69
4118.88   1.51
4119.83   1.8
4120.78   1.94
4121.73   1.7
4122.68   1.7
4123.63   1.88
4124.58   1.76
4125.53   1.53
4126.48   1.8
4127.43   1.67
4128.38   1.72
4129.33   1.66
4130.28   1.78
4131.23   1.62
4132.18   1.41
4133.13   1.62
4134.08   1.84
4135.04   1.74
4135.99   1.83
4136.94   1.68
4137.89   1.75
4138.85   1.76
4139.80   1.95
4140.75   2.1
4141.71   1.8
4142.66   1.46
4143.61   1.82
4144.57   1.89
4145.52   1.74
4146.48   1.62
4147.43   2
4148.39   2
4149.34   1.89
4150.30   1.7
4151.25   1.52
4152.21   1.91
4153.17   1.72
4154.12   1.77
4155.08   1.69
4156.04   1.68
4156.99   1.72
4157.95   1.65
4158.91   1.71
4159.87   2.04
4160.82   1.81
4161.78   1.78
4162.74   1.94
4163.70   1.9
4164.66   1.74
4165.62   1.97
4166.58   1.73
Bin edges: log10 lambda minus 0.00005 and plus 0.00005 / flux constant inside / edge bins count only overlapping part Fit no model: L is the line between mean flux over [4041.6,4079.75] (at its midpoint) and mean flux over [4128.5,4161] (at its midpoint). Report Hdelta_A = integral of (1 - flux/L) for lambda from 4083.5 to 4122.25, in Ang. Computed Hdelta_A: 3.63 Ang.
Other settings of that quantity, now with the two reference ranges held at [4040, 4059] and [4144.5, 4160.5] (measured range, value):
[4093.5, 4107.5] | 2.7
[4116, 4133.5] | 0.9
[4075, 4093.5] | 1.5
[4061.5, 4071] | 0.3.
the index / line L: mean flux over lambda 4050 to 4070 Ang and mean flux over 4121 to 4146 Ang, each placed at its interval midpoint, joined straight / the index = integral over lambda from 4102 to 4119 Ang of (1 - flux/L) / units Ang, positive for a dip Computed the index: 1.4 Ang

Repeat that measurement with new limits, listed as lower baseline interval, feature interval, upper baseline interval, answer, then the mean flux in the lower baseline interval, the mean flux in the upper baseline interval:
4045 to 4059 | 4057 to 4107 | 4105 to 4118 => 3.1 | 1.79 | 1.64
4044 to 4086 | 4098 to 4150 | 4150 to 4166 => 2.3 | 1.72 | 1.78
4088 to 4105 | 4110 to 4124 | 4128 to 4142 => -0.8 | 1.48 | 1.75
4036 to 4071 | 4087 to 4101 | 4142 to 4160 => 2.3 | 1.79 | 1.76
